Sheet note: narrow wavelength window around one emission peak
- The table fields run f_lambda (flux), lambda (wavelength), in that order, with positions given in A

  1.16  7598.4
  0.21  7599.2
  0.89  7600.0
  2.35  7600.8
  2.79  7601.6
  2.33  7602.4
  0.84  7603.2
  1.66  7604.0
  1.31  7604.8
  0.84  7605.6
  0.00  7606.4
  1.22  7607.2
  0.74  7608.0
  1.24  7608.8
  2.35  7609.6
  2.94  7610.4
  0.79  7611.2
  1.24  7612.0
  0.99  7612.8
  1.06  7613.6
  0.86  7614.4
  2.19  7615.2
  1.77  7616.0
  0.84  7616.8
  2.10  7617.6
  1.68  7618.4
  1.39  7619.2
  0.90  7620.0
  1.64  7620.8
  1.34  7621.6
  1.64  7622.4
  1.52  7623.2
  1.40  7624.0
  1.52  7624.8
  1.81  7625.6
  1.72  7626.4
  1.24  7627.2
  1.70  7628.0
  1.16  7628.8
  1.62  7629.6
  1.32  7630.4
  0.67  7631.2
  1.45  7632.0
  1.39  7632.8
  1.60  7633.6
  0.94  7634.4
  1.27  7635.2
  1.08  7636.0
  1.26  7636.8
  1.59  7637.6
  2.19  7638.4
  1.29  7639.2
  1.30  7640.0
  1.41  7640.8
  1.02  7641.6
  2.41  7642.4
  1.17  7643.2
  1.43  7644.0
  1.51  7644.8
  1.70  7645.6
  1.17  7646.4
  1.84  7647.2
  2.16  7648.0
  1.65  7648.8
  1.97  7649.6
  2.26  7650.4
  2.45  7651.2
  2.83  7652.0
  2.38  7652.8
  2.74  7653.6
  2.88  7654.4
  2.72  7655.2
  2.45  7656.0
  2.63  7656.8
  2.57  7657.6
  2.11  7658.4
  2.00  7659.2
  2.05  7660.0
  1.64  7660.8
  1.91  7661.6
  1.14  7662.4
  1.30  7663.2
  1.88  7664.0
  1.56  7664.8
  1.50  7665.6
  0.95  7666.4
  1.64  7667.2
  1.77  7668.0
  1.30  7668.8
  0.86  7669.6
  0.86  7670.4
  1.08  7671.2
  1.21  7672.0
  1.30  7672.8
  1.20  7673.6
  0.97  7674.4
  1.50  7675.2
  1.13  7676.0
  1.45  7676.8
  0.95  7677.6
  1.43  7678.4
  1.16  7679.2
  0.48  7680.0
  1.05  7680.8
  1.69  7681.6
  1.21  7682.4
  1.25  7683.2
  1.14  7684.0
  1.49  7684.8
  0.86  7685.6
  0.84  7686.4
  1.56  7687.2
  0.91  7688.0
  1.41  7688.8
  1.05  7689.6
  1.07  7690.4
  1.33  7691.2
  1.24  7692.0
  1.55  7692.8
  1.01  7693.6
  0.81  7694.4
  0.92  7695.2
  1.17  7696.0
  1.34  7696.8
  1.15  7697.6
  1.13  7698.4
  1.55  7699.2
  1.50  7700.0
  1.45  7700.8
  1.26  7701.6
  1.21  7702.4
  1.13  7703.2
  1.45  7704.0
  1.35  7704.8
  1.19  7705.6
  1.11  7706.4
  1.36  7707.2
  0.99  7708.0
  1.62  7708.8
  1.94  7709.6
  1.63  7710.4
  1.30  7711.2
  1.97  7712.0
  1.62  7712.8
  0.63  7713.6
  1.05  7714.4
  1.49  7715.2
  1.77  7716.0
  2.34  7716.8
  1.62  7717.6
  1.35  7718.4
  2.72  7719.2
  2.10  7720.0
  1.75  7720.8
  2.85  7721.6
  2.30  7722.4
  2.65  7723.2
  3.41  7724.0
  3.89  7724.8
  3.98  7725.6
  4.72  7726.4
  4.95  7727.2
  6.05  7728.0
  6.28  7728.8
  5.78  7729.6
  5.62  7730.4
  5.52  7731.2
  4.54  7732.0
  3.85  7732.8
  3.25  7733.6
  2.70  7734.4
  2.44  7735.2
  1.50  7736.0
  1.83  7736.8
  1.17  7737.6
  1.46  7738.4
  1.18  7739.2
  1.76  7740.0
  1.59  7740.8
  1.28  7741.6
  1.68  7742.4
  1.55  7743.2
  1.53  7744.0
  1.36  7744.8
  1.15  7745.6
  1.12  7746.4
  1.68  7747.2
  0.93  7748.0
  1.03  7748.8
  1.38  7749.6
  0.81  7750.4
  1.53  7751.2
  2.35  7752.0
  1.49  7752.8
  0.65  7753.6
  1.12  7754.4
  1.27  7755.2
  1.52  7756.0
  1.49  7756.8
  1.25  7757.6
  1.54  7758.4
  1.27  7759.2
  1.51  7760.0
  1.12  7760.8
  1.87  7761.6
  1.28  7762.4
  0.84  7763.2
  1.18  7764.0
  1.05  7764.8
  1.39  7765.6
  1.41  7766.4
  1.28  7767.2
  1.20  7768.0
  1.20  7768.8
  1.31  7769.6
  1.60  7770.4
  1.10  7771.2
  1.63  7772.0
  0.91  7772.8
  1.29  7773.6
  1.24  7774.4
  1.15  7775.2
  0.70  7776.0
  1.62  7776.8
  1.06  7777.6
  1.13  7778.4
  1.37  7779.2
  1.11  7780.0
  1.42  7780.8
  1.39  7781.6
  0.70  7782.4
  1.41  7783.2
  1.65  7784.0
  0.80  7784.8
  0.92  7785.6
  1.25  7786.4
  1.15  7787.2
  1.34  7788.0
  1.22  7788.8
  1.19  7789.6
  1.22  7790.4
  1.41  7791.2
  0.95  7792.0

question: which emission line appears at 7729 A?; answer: [O III] 5007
